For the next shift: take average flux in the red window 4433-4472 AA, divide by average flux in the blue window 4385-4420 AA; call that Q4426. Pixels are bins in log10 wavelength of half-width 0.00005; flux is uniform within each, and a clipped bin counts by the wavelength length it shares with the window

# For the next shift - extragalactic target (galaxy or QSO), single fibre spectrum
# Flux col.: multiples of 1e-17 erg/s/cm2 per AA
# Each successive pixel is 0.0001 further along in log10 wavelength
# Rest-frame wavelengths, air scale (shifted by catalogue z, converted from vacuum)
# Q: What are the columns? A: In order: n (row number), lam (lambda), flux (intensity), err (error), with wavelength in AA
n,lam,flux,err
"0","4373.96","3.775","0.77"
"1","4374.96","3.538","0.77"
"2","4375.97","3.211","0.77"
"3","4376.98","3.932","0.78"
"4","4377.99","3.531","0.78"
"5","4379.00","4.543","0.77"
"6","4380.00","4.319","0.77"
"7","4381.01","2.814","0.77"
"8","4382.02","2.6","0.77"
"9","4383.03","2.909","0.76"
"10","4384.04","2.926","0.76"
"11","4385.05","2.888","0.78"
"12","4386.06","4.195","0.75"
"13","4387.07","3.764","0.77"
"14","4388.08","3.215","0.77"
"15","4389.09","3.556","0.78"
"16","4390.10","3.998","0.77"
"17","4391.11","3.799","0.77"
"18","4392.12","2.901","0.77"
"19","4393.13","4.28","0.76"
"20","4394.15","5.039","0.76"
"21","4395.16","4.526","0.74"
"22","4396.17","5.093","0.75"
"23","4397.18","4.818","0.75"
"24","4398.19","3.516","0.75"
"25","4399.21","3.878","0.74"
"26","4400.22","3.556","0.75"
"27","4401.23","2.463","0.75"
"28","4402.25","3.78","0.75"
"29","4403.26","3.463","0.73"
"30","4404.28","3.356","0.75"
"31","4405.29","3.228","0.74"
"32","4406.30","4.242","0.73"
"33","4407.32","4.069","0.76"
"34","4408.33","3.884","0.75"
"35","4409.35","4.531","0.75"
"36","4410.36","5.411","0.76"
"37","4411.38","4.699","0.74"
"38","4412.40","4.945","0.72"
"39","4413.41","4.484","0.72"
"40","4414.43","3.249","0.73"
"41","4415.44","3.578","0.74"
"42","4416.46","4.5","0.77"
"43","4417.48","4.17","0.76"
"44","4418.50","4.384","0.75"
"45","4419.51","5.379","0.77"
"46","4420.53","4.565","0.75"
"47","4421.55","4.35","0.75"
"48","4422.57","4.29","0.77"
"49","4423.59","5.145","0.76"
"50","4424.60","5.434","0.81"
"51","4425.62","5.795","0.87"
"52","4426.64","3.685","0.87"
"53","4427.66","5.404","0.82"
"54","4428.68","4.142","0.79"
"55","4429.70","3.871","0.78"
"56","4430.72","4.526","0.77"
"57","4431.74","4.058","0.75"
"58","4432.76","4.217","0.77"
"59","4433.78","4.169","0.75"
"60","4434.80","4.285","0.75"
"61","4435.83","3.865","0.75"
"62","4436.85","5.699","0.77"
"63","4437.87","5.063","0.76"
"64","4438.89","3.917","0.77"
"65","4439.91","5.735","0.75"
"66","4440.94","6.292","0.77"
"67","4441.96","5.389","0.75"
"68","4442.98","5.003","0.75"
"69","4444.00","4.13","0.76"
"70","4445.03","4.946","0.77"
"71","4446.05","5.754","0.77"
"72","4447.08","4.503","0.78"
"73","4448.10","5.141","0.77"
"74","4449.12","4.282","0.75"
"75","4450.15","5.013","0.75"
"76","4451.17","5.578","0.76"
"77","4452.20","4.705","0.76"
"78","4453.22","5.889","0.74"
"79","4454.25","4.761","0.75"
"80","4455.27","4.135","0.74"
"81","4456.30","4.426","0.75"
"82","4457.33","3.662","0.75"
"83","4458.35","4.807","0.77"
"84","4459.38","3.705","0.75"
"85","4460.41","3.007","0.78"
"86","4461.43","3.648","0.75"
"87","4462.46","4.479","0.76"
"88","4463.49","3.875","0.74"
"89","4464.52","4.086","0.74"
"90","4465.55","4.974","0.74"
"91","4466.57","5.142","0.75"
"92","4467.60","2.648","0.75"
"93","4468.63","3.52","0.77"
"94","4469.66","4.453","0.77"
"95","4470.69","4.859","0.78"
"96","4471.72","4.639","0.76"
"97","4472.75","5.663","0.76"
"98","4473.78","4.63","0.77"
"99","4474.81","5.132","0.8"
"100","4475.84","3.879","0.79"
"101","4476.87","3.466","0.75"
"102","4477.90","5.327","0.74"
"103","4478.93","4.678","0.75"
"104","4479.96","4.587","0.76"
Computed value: 1.1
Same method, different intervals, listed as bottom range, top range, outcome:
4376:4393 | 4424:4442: 1.35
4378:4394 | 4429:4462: 1.30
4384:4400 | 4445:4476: 1.15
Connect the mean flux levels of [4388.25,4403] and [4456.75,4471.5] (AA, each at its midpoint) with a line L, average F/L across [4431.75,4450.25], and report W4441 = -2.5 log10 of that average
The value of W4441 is -0.20 mag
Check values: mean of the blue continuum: 3.92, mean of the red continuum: 4.07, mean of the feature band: 4.83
